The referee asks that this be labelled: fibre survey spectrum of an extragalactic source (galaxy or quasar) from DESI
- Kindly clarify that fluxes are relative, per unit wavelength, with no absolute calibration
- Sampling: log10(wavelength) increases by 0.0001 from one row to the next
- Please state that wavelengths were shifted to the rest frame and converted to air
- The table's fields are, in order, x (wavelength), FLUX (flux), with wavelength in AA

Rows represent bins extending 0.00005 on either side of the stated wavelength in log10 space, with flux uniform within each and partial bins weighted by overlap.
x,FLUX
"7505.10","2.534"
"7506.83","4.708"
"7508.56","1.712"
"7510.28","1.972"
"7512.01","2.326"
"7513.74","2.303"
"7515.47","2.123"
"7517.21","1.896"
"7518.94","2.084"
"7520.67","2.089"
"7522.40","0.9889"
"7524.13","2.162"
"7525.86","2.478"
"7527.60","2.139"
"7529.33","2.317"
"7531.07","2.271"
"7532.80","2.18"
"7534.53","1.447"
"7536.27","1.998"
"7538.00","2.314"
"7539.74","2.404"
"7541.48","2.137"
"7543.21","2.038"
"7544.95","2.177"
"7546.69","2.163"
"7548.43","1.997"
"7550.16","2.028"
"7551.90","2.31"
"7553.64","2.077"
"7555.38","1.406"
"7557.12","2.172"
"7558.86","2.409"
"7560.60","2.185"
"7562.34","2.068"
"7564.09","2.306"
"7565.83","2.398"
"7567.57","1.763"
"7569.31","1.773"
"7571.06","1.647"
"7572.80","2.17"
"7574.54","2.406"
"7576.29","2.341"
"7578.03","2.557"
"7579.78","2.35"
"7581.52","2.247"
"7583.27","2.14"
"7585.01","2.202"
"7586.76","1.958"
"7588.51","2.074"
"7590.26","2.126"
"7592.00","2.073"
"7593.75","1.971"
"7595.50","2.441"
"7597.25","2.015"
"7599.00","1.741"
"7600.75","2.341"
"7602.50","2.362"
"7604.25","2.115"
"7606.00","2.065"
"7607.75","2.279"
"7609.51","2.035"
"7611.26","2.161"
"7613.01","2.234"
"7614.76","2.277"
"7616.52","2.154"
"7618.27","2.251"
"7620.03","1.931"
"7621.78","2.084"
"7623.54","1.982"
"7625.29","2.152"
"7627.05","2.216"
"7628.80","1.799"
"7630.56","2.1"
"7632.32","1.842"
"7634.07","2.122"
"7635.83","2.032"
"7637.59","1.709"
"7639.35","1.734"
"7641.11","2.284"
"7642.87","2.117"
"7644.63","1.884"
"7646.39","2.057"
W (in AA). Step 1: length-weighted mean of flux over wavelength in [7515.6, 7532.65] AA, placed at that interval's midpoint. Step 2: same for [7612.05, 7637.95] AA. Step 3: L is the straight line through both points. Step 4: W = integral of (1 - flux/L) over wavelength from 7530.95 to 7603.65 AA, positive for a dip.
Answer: -2.2 AA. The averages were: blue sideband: 2.06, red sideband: 2.07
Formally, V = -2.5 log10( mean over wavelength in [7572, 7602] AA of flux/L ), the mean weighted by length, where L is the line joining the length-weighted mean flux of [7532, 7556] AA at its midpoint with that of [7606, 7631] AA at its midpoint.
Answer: -0.05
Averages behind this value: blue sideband 2.05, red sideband 2.12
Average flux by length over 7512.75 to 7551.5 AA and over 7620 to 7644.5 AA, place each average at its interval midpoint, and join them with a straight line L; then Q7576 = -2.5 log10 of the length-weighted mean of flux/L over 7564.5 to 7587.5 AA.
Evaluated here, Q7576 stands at -0.055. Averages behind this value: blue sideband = 2.08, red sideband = 2.01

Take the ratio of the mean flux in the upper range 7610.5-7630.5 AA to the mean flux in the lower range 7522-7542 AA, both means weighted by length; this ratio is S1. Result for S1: 1.0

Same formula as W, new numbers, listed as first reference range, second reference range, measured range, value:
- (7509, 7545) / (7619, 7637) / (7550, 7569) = -0.30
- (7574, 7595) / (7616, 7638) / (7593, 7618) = -0.48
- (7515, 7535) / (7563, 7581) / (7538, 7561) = -0.24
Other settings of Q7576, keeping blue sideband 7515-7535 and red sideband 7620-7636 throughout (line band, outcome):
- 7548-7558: 0.014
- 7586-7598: -0.035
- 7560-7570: -0.031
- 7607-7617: -0.082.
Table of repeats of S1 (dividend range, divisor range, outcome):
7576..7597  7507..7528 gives 1.04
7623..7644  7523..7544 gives 0.94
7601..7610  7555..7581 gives 1.02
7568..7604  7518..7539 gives 1.05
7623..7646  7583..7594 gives 0.96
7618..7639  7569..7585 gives 0.91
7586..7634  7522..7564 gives 1.00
